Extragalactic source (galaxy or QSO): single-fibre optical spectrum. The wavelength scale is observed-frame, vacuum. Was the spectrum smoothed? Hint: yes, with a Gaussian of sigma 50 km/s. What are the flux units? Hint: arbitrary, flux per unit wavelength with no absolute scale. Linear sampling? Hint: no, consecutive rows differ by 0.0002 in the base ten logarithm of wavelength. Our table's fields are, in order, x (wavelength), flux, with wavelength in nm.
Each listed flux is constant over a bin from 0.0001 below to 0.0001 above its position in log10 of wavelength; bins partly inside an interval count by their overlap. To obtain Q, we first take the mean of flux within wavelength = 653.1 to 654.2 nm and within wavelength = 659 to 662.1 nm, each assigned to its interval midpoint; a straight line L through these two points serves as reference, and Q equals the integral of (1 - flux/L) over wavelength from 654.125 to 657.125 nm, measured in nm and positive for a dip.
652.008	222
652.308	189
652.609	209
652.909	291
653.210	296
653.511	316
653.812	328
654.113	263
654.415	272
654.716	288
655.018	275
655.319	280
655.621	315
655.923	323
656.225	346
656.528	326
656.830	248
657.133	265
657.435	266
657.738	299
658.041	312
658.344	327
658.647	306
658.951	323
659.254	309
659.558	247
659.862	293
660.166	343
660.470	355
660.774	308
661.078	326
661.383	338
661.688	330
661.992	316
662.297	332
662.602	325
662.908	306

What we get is 0.129 nm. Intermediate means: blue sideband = 303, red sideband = 317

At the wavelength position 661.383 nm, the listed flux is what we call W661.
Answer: 338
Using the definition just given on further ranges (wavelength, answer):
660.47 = 355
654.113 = 263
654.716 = 288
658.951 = 323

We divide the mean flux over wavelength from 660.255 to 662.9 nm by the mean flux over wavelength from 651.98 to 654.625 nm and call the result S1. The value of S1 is 1.2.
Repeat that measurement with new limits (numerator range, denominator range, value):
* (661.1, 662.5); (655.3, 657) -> 1.07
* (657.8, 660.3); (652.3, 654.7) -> 1.11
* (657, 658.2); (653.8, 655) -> 1.02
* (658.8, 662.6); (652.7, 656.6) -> 1.06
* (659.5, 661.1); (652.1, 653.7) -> 1.21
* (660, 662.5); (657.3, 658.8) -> 1.09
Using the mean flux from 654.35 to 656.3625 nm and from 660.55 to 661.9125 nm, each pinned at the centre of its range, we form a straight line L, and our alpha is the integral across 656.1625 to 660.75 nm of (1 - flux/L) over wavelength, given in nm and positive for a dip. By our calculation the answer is 0.16 nm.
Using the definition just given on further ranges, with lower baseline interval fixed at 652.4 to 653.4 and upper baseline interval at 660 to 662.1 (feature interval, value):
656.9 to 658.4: 0.07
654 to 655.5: 0.01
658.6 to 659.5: 0.02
